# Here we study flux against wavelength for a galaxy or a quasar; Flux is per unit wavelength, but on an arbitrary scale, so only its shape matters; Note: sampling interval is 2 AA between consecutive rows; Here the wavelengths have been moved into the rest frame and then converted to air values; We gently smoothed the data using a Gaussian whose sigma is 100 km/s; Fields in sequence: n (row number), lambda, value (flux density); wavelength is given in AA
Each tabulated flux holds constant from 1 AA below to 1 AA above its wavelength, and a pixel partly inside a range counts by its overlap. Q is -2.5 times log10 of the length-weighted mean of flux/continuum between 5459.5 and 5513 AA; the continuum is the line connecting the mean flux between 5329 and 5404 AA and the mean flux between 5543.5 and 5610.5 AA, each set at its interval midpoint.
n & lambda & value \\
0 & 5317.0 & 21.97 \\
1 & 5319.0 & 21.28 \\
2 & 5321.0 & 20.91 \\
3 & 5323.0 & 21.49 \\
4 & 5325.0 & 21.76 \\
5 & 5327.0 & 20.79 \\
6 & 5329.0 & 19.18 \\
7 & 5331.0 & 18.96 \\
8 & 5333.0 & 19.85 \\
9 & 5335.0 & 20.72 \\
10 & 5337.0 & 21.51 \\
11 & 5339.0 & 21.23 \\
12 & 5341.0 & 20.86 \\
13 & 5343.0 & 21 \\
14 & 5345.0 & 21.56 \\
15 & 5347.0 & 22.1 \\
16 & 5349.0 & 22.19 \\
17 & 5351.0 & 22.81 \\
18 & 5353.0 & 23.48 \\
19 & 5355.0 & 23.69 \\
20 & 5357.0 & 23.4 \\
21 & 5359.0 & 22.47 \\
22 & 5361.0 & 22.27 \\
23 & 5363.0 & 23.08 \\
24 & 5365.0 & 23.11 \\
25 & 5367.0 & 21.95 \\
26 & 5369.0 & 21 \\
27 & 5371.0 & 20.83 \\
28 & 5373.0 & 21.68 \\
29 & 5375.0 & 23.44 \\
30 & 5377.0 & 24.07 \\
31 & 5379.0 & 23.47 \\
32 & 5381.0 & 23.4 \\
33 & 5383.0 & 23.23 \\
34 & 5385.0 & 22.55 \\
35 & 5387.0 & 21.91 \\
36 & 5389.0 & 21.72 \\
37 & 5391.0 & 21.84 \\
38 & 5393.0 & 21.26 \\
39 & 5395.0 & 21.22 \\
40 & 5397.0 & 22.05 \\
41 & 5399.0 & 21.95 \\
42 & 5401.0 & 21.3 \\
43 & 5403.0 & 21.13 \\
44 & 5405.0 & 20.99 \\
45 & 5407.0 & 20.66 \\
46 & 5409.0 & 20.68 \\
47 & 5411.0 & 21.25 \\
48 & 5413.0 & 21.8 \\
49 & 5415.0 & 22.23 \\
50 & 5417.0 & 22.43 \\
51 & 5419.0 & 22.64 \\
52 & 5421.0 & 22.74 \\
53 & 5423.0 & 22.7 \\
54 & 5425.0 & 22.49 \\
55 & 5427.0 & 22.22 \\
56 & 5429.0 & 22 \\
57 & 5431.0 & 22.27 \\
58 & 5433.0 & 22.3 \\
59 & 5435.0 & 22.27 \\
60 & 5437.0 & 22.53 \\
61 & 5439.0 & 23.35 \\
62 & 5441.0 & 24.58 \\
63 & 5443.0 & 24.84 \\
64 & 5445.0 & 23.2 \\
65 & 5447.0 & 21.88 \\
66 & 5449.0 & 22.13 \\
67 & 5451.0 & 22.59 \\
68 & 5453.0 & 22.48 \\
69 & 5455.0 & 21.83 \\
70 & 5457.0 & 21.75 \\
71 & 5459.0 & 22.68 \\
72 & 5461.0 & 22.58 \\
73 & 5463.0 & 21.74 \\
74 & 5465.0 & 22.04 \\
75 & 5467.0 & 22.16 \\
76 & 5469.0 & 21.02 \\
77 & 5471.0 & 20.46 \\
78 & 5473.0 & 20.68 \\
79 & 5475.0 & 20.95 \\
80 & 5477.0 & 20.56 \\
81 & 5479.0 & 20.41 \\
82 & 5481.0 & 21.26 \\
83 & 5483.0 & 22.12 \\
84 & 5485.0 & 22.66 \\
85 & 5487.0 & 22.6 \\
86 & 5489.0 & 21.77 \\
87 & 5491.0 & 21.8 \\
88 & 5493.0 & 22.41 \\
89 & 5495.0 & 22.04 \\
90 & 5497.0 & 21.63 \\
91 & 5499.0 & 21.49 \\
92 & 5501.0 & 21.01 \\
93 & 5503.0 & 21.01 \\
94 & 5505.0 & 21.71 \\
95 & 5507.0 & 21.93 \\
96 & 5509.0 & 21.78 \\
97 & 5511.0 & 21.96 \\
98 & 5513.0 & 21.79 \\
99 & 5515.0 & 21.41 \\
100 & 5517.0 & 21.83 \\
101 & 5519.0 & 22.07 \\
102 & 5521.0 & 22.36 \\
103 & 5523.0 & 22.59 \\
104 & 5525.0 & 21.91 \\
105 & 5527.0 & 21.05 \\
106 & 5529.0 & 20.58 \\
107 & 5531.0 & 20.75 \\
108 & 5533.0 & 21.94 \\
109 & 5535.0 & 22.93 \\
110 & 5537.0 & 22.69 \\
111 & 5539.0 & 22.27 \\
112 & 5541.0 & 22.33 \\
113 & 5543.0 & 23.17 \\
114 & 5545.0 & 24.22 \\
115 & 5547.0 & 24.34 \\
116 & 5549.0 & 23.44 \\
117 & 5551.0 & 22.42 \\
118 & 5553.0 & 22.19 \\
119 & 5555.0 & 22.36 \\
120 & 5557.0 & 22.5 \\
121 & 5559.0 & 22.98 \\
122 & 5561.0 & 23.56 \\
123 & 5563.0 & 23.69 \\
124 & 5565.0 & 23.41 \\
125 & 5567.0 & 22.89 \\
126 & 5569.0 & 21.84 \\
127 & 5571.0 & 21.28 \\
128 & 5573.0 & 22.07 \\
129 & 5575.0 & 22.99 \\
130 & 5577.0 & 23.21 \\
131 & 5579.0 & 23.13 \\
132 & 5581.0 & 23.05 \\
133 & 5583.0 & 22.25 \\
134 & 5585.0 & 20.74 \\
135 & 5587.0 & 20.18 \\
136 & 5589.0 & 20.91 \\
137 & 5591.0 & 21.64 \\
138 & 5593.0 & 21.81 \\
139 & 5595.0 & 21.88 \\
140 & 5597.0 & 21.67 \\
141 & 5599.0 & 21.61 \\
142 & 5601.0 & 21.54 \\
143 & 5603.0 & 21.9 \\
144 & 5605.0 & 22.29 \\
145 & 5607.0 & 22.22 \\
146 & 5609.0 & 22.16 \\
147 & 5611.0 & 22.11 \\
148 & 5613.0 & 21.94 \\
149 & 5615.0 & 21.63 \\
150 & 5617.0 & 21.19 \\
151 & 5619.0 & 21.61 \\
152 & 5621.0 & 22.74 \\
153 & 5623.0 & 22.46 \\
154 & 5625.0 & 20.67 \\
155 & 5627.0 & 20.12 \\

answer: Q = 0.03 mag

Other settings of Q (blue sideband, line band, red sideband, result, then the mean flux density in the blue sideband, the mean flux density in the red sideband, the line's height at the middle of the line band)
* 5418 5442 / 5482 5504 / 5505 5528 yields 0.01 mag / 22.7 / 21.9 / 22.1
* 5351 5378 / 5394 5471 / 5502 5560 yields 0.02 mag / 22.7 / 22.2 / 22.5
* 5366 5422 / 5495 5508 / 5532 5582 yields 0.05 mag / 22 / 22.8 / 22.5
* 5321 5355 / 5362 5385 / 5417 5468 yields -0.05 mag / 21.3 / 22.6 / 21.7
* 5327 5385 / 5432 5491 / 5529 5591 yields 0.01 mag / 22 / 22.5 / 22.3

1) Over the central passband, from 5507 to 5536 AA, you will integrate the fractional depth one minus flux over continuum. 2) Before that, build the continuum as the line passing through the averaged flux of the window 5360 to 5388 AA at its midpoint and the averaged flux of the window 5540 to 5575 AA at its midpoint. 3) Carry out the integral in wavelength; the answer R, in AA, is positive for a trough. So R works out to 1.30 AA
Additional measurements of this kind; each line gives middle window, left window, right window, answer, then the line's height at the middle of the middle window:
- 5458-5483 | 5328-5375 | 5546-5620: 0.7 AA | 22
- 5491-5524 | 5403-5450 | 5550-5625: 0.6 AA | 22.2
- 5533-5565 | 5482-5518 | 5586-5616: -1.8 AA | 21.8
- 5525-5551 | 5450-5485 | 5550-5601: -0.5 AA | 22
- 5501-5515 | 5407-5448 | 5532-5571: 0.7 AA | 22.7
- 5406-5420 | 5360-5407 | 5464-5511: 0.2 AA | 22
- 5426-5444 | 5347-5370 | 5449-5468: -0.5 AA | 22.3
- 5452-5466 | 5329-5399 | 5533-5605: 0.0 AA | 22.2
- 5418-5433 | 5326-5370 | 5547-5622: -0.4 AA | 21.9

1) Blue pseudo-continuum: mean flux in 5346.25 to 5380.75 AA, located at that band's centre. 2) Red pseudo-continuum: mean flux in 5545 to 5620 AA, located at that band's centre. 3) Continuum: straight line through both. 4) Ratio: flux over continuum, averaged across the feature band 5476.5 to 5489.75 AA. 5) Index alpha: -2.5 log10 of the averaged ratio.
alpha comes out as 0.04 mag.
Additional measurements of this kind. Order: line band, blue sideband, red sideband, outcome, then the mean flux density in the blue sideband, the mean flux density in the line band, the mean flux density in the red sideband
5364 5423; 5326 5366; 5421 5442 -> 0.01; 21.7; 22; 22.7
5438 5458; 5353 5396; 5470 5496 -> -0.05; 22.5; 22.9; 21.5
